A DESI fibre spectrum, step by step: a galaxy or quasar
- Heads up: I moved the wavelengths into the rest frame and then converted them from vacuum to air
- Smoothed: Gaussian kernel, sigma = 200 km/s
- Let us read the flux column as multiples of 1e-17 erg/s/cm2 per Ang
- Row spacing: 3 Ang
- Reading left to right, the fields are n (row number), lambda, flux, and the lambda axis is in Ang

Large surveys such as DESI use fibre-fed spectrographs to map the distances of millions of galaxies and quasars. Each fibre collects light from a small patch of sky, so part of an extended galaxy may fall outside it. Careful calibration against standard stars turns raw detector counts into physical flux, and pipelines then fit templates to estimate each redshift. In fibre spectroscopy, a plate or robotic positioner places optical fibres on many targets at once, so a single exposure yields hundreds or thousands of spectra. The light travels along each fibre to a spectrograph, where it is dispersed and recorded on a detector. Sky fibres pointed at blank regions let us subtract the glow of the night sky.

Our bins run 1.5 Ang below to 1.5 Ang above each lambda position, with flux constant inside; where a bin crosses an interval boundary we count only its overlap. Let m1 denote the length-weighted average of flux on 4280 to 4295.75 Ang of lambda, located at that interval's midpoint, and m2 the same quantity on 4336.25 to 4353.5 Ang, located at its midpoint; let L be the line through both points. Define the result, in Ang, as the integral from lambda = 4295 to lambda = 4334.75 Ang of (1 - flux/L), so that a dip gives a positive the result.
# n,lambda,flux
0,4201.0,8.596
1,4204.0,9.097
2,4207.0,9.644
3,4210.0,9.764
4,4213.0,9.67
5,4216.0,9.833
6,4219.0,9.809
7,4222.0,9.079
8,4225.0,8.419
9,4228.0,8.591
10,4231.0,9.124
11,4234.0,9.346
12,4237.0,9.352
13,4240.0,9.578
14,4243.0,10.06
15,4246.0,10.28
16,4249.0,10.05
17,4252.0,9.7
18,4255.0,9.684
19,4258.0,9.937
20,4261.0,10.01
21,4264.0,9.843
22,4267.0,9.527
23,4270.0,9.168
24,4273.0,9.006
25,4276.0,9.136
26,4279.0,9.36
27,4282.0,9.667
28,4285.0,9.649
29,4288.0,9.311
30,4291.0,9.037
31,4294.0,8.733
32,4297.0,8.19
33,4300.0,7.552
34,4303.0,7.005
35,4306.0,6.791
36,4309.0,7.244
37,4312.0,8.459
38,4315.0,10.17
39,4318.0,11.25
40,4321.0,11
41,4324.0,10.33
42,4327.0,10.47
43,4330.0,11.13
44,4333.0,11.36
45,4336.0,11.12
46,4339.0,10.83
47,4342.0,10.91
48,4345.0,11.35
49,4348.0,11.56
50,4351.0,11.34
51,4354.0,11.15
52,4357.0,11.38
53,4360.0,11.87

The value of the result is 3.6 Ang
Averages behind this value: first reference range 9.26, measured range 9.31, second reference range 11.2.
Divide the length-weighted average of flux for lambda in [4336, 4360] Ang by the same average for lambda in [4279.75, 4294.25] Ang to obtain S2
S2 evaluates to 1.2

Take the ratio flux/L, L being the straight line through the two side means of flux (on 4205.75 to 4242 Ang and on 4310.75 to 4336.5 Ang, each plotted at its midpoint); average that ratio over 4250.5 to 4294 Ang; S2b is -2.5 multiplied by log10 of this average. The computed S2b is 0.05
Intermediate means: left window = 9.36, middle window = 9.48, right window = 10.6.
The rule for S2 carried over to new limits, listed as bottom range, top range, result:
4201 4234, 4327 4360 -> 1.21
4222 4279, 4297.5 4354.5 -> 1.06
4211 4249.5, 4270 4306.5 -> 0.92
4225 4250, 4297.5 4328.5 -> 0.95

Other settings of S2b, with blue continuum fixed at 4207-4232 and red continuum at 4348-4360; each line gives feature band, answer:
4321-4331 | 0.029 mag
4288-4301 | 0.224 mag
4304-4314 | 0.371 mag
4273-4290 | 0.099 mag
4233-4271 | 0.007 mag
